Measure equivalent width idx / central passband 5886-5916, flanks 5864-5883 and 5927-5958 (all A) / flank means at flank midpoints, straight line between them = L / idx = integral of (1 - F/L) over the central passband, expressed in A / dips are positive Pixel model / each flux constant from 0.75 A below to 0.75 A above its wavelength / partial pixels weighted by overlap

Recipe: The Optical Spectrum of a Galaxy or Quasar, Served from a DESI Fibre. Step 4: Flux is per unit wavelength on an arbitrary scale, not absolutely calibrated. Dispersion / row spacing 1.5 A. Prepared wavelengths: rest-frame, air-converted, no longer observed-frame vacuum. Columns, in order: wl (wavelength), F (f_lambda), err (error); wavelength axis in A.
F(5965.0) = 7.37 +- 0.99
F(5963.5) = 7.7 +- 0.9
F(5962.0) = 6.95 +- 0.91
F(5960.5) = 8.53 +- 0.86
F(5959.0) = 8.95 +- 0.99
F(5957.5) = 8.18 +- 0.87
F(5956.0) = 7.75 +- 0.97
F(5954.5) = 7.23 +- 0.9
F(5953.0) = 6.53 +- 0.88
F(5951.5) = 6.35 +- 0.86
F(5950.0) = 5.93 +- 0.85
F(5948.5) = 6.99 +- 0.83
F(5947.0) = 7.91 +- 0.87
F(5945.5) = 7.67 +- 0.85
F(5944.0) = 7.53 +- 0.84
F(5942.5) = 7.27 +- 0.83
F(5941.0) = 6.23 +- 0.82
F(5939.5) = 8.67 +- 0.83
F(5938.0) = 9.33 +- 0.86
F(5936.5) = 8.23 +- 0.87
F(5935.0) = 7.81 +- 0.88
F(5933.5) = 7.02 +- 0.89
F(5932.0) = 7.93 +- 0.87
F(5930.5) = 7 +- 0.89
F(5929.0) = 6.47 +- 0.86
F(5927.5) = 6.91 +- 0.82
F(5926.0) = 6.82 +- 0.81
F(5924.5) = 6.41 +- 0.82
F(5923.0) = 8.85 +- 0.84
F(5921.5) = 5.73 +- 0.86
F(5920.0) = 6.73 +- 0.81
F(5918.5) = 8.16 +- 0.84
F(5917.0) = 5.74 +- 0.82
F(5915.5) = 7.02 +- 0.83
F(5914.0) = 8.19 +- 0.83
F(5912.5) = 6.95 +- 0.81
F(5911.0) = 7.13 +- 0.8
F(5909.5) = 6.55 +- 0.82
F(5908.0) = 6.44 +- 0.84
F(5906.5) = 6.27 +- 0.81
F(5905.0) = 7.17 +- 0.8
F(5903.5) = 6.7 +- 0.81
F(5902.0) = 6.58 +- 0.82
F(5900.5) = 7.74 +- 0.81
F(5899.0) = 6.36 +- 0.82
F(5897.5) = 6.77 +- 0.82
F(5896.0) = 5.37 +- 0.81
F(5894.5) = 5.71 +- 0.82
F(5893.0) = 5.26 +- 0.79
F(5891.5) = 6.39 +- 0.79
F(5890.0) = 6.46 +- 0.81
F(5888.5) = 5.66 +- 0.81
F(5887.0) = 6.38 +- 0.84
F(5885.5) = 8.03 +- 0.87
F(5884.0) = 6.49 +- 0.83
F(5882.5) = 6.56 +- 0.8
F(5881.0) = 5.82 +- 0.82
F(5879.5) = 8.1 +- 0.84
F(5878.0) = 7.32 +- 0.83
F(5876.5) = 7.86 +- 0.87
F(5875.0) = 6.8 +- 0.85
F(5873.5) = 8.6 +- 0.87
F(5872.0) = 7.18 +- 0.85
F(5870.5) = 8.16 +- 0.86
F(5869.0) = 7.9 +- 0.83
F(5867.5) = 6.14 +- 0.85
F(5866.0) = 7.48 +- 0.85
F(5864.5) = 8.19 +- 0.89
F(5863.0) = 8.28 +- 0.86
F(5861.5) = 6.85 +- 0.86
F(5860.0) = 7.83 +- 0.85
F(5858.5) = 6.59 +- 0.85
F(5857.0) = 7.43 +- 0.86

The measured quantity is 3.3 A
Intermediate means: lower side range 7.39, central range 6.56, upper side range 7.38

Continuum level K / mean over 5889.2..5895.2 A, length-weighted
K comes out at 5.95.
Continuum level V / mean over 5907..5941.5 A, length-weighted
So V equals 7.23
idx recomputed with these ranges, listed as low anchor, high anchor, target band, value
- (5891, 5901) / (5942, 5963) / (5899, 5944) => -2.8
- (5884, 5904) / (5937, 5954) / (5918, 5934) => -0.2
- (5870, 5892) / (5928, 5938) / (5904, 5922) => 1.2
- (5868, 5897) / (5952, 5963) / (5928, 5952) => 0.3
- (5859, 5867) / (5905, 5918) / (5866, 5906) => 2.4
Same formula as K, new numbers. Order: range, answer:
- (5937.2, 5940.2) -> 8.99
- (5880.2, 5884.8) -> 6.33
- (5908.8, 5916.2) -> 7.17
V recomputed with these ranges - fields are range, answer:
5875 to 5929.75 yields 6.75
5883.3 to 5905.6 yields 6.47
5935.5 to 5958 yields 7.45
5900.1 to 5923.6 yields 6.97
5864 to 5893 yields 7.08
